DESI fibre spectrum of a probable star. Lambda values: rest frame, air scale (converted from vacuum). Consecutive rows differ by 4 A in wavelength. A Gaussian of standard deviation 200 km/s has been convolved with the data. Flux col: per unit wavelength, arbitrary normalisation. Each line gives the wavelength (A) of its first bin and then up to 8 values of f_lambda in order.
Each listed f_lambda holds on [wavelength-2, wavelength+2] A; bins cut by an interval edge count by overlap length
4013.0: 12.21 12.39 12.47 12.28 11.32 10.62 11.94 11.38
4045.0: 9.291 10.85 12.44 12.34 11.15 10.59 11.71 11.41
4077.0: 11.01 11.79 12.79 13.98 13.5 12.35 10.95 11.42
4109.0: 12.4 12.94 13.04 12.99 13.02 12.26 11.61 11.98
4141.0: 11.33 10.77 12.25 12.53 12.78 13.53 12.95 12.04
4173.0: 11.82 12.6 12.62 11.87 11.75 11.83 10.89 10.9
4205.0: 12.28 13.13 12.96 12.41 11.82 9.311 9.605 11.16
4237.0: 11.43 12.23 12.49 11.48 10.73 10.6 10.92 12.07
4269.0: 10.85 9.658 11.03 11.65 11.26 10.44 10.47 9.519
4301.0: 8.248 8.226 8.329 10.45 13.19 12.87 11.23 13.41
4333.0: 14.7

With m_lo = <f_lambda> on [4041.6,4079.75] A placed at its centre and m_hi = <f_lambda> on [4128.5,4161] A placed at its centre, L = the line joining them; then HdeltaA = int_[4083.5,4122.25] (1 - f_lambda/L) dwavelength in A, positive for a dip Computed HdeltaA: -3.4 A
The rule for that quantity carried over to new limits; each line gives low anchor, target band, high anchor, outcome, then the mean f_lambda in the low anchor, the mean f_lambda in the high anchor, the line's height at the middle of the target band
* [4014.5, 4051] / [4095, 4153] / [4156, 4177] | 0.56 A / 11.4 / 12.6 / 12.2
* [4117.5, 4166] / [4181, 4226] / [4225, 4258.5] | -0.98 A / 12.3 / 11.1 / 11.6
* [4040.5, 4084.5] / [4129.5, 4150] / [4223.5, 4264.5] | -0.73 A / 11.3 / 11.1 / 11.2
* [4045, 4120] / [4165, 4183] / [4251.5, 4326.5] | -1.54 A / 12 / 10.6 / 11.4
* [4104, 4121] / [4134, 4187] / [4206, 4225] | 0.78 A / 12.6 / 12.2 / 12.4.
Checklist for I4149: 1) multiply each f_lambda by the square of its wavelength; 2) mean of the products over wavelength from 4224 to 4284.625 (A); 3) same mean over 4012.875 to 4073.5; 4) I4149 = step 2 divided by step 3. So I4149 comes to 1.1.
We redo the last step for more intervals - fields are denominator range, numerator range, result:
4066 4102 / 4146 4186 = 1.07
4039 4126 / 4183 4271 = 1.03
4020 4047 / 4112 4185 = 1.16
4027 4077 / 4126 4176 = 1.14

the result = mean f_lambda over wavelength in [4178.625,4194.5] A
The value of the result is 12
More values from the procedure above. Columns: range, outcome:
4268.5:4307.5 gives 10.1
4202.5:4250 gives 11.7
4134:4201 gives 12.1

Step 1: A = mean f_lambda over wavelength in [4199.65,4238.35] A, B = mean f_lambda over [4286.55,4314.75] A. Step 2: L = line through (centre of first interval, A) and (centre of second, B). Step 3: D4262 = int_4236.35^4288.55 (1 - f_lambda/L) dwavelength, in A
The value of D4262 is -4.3 A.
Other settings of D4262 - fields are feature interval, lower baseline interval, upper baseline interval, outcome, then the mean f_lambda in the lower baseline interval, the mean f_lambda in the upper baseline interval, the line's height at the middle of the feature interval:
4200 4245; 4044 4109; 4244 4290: -1.51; 11.8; 11.1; 11.2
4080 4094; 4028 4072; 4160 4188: -1.78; 11.2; 12.4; 11.6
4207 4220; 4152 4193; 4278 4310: -1.36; 12.4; 9.85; 11.6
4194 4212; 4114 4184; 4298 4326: -0.30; 12.4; 10.3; 11.7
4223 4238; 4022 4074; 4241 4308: 0.63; 11.4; 10.6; 10.8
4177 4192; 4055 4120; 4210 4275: -0.72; 12.1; 11.3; 11.6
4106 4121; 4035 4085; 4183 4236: -1.69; 11.4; 11.5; 11.4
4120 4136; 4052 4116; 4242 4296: -0.80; 12.1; 11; 11.8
